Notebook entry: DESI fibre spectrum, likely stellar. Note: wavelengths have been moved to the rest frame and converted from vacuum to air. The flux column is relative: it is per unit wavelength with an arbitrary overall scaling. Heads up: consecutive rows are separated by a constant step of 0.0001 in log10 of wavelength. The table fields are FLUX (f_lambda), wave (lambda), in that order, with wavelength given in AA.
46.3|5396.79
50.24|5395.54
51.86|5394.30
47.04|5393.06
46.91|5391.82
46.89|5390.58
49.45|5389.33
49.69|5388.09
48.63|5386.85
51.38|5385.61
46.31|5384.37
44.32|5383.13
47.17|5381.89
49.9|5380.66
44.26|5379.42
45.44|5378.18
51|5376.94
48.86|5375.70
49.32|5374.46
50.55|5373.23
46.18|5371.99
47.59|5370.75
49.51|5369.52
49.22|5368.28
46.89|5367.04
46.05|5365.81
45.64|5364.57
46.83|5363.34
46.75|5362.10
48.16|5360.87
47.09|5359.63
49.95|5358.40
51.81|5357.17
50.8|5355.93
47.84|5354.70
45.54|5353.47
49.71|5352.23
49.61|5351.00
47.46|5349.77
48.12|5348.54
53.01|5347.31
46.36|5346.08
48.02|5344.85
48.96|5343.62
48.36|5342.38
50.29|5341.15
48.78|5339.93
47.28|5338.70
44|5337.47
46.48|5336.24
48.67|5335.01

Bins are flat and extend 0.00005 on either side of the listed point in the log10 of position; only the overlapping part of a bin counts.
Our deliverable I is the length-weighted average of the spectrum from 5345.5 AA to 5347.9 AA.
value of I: 49.7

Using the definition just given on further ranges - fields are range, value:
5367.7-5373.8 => 48.6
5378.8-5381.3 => 47.2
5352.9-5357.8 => 49.1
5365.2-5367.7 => 46.5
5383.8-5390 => 49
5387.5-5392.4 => 48.2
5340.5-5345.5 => 48.9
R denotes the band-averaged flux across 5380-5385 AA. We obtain 47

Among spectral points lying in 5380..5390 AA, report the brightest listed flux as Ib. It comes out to 51.38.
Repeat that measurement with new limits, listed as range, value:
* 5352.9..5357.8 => 51.81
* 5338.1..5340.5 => 48.78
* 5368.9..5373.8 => 50.55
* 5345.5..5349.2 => 53.01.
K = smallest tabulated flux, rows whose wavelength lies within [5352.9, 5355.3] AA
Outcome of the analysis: 45.54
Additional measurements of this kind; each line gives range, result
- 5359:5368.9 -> 45.64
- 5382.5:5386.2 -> 44.32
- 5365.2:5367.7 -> 46.05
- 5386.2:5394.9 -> 46.89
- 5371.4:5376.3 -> 46.18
